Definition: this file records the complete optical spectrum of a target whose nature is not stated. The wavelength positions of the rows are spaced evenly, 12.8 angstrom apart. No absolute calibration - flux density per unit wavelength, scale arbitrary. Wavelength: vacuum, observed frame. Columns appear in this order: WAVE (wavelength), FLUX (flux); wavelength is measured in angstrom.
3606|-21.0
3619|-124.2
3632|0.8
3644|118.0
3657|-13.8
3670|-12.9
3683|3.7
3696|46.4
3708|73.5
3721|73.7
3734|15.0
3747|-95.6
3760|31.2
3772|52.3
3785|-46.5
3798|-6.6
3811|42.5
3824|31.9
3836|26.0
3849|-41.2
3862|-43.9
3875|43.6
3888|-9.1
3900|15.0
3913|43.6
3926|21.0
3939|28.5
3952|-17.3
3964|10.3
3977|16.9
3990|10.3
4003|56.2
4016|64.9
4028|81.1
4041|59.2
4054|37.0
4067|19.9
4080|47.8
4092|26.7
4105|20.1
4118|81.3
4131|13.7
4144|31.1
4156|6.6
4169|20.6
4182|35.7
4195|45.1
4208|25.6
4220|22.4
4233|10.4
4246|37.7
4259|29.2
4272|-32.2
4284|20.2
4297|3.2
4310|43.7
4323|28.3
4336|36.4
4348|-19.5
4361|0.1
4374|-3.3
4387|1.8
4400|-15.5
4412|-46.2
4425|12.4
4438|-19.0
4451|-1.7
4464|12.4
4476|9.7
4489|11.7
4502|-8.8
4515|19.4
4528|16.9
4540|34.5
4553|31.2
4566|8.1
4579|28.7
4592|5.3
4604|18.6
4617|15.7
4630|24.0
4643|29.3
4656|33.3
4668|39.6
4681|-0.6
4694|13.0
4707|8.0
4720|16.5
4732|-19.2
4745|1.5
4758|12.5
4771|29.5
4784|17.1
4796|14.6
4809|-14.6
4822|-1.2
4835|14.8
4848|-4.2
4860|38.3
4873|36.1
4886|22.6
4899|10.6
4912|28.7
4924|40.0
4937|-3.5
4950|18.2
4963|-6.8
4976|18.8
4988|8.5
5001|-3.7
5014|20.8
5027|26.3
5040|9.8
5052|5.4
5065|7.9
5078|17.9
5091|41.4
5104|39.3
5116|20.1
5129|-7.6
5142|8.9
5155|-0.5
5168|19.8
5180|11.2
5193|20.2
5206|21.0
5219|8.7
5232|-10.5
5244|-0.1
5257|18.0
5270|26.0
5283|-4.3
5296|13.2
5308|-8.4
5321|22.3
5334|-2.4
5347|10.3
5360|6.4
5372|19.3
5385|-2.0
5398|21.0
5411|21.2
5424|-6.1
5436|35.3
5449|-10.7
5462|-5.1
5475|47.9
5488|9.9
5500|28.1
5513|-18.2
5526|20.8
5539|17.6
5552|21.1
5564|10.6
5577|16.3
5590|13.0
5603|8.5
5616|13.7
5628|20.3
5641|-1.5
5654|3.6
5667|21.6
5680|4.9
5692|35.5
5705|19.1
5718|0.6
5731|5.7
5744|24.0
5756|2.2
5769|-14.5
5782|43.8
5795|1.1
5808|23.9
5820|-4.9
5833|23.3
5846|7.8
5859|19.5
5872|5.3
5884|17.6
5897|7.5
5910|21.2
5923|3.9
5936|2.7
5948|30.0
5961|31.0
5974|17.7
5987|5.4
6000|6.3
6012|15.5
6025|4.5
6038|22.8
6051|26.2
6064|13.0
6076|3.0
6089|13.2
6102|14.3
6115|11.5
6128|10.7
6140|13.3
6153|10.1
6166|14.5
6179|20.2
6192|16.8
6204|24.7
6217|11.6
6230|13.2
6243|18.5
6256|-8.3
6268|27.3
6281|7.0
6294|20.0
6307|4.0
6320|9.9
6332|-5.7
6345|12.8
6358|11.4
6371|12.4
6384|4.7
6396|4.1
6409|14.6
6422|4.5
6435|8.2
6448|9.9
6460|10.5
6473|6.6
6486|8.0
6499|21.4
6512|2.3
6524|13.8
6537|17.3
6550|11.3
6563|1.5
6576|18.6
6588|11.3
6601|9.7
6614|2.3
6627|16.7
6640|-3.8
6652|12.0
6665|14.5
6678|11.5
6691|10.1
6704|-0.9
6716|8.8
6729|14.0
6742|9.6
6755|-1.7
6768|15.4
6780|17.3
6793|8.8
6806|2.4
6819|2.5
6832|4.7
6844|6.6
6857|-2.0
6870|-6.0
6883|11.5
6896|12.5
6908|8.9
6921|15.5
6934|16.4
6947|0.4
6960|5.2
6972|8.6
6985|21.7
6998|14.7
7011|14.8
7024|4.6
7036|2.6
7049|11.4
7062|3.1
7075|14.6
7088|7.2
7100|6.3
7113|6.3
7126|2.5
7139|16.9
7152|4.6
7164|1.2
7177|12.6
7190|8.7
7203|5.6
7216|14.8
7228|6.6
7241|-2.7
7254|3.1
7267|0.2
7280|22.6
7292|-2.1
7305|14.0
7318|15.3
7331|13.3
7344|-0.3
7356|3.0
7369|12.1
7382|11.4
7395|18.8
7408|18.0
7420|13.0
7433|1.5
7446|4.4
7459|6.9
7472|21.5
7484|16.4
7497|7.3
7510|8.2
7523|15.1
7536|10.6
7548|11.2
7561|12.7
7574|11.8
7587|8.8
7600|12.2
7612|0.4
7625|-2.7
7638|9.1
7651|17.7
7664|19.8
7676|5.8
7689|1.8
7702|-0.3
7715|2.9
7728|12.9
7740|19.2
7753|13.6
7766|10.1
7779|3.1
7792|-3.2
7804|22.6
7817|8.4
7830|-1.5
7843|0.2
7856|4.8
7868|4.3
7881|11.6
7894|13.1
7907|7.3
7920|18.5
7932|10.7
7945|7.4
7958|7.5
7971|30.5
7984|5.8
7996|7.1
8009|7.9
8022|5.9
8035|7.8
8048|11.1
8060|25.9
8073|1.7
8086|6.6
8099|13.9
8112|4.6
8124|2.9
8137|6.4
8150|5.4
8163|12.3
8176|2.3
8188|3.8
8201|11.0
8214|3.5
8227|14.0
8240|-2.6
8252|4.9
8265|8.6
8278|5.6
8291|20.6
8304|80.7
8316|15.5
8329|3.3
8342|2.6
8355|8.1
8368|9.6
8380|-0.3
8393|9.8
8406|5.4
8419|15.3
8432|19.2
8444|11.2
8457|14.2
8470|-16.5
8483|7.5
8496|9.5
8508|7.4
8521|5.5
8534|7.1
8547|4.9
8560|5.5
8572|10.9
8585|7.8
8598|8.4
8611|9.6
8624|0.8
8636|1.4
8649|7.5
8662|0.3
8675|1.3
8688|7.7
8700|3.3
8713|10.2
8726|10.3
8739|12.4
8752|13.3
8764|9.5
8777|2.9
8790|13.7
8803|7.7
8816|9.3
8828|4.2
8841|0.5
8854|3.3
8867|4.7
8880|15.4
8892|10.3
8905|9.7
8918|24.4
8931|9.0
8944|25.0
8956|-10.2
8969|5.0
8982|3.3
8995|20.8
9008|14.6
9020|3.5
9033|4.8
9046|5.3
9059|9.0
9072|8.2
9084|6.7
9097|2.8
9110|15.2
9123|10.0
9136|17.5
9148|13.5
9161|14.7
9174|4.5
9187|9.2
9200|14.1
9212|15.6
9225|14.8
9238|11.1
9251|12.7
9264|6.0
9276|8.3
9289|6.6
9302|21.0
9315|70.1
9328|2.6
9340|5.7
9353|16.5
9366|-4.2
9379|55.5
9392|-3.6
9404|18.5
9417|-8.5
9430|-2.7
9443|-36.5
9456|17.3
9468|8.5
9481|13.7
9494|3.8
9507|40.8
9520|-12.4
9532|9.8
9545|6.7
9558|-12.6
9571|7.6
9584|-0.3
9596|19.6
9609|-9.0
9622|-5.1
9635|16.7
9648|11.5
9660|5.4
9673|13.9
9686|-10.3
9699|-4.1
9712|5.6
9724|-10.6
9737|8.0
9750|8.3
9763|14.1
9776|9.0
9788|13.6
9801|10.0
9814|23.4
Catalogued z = 1.226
